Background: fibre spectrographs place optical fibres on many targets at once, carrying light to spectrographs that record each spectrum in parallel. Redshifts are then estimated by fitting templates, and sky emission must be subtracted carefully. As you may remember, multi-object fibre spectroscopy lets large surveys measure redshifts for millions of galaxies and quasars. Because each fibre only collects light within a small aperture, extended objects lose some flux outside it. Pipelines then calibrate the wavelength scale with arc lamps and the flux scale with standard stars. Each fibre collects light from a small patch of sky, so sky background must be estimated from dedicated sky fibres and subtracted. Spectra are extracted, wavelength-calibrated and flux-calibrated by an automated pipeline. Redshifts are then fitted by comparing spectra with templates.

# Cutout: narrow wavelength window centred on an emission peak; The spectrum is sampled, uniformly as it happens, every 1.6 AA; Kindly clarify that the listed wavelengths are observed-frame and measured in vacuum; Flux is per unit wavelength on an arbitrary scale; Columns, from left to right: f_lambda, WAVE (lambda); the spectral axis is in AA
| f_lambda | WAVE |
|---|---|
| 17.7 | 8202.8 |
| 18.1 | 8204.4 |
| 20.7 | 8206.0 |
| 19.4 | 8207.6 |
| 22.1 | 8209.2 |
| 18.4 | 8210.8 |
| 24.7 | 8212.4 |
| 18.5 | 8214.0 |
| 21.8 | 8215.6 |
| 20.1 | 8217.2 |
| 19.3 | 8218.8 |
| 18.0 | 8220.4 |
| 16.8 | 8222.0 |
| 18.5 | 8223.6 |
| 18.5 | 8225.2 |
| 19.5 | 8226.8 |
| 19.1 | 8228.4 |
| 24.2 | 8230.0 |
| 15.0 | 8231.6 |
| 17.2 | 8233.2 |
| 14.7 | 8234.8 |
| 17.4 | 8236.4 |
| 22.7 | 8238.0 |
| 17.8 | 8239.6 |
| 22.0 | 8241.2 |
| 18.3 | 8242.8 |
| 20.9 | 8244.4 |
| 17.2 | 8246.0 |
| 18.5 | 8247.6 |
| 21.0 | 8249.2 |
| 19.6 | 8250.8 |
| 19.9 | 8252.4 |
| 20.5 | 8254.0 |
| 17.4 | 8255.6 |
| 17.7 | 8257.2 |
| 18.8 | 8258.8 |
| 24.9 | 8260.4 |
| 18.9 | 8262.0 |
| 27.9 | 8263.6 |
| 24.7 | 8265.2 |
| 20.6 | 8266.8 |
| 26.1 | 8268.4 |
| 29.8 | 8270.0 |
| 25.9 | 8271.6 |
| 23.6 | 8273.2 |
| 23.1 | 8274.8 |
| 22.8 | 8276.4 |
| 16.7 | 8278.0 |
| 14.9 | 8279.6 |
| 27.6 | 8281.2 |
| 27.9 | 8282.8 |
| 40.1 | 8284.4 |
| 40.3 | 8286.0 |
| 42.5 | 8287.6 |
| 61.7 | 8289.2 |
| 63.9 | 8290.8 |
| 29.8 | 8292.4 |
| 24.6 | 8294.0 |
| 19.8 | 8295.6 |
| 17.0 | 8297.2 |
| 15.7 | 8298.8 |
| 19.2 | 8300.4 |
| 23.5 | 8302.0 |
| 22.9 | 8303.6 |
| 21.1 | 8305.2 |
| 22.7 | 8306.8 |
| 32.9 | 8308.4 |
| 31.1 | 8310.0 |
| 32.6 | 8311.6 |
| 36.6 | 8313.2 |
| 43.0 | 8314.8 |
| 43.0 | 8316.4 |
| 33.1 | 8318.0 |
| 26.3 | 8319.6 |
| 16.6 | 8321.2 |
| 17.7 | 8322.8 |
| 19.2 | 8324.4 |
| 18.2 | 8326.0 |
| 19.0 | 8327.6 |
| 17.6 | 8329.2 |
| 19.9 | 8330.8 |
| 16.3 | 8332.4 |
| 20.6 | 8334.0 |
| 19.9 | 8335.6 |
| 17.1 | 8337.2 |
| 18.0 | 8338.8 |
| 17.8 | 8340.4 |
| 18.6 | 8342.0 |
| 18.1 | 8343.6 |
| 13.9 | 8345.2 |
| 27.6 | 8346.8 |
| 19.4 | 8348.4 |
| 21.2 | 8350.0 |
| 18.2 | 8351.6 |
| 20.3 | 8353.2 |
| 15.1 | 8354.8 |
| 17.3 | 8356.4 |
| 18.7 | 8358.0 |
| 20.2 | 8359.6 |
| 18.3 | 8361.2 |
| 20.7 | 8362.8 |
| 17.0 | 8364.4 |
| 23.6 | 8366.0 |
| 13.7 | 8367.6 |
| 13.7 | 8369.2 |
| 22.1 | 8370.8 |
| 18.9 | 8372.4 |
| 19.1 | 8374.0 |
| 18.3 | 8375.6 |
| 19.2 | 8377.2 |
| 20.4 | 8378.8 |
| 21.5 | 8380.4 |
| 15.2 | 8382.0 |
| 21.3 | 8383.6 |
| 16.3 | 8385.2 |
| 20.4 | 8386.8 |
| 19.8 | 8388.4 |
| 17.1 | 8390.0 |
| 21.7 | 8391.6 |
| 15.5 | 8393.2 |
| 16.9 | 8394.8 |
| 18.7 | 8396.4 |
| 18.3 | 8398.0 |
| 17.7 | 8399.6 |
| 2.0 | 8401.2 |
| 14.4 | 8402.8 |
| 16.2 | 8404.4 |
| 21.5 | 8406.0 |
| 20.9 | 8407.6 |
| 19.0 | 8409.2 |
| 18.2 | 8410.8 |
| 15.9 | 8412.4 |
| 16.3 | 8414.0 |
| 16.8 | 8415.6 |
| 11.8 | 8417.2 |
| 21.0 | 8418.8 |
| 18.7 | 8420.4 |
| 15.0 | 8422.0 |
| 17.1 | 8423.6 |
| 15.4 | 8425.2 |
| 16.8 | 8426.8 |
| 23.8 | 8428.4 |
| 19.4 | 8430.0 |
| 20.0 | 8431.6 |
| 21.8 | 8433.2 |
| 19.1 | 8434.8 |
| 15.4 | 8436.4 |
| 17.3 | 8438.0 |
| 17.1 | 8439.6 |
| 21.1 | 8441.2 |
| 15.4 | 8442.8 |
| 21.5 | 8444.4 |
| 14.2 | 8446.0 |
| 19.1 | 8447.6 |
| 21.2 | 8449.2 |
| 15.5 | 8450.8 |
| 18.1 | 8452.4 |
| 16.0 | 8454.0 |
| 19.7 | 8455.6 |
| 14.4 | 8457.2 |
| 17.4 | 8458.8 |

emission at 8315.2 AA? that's [N II] 6583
